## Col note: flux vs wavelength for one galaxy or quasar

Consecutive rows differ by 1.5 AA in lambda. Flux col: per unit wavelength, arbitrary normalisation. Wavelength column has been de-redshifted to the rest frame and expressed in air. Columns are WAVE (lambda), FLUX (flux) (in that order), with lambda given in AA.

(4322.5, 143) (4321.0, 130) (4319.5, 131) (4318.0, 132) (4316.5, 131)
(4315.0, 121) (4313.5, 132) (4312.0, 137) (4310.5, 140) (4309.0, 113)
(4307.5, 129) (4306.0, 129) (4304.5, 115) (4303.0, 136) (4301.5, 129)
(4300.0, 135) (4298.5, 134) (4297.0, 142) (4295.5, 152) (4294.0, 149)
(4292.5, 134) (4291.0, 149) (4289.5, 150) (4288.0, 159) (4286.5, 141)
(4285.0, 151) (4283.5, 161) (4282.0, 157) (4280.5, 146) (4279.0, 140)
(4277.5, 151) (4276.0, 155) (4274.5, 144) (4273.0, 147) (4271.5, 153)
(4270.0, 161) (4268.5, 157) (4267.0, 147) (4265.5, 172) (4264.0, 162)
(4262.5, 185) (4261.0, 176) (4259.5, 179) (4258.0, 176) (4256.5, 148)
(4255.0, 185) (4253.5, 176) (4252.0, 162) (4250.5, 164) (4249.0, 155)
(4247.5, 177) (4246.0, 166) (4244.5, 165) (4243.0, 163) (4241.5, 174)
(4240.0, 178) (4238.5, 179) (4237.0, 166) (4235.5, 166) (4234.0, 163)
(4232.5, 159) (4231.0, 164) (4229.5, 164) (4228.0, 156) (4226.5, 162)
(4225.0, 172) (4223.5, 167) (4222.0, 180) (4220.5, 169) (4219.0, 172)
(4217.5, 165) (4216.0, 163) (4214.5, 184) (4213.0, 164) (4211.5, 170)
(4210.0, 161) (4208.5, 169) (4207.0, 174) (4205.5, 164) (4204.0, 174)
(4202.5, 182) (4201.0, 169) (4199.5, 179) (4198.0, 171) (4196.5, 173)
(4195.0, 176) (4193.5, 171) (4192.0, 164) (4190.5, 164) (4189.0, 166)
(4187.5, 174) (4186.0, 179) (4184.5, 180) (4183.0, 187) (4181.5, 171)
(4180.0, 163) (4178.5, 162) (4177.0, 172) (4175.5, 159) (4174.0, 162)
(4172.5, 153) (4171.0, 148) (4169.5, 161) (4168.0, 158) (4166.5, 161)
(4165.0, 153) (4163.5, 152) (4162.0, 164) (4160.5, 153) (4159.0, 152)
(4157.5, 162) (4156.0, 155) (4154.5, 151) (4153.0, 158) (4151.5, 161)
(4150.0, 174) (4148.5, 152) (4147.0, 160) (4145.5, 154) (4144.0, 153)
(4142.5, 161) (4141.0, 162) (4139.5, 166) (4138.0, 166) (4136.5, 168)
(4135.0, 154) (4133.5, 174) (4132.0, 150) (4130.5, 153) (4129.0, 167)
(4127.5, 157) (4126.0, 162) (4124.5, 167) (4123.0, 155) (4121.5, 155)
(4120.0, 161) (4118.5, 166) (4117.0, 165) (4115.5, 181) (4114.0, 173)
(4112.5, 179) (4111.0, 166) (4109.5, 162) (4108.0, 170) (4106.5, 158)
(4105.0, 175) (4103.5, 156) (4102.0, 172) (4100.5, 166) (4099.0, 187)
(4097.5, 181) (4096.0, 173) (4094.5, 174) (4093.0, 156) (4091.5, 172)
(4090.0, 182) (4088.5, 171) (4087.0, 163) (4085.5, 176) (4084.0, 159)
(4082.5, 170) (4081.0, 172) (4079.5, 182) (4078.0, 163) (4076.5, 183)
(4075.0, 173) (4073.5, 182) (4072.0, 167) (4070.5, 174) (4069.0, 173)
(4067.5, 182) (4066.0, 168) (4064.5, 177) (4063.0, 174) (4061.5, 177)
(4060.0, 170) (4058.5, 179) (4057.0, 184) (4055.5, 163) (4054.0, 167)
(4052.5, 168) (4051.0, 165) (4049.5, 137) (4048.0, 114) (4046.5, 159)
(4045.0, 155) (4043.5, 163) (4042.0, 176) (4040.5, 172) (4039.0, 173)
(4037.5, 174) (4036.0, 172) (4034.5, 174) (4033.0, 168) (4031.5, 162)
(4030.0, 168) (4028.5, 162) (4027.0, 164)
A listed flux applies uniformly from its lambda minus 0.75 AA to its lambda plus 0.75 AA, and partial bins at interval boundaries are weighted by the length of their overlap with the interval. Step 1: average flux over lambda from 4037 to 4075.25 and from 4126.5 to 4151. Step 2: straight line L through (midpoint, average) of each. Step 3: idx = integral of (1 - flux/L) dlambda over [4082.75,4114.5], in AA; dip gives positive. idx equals -1.1 AA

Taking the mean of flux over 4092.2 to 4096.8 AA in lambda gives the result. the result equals 168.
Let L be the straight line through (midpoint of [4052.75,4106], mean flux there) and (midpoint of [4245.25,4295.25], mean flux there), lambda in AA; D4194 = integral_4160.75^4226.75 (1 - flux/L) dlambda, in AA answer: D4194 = -1.5 AA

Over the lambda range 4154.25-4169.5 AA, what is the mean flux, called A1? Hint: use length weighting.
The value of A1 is 157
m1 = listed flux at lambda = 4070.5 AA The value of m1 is 174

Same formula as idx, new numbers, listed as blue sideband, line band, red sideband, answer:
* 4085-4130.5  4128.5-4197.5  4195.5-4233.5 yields 2.44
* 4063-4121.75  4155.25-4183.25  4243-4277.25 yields 1.31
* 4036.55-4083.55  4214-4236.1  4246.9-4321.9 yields -1.85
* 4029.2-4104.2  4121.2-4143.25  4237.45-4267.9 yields 1.05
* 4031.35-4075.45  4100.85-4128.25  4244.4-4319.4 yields -0.39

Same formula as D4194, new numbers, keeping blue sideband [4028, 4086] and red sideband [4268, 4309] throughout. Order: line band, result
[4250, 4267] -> -2.68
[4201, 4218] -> -1.96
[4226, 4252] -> -2.89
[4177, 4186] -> -1.03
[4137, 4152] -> -0.16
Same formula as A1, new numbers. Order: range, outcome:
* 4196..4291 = 165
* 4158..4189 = 163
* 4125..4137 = 161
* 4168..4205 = 169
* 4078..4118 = 171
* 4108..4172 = 161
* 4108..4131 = 165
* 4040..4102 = 170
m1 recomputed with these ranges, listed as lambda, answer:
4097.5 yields 181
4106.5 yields 158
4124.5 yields 167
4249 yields 155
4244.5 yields 165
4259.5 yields 179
